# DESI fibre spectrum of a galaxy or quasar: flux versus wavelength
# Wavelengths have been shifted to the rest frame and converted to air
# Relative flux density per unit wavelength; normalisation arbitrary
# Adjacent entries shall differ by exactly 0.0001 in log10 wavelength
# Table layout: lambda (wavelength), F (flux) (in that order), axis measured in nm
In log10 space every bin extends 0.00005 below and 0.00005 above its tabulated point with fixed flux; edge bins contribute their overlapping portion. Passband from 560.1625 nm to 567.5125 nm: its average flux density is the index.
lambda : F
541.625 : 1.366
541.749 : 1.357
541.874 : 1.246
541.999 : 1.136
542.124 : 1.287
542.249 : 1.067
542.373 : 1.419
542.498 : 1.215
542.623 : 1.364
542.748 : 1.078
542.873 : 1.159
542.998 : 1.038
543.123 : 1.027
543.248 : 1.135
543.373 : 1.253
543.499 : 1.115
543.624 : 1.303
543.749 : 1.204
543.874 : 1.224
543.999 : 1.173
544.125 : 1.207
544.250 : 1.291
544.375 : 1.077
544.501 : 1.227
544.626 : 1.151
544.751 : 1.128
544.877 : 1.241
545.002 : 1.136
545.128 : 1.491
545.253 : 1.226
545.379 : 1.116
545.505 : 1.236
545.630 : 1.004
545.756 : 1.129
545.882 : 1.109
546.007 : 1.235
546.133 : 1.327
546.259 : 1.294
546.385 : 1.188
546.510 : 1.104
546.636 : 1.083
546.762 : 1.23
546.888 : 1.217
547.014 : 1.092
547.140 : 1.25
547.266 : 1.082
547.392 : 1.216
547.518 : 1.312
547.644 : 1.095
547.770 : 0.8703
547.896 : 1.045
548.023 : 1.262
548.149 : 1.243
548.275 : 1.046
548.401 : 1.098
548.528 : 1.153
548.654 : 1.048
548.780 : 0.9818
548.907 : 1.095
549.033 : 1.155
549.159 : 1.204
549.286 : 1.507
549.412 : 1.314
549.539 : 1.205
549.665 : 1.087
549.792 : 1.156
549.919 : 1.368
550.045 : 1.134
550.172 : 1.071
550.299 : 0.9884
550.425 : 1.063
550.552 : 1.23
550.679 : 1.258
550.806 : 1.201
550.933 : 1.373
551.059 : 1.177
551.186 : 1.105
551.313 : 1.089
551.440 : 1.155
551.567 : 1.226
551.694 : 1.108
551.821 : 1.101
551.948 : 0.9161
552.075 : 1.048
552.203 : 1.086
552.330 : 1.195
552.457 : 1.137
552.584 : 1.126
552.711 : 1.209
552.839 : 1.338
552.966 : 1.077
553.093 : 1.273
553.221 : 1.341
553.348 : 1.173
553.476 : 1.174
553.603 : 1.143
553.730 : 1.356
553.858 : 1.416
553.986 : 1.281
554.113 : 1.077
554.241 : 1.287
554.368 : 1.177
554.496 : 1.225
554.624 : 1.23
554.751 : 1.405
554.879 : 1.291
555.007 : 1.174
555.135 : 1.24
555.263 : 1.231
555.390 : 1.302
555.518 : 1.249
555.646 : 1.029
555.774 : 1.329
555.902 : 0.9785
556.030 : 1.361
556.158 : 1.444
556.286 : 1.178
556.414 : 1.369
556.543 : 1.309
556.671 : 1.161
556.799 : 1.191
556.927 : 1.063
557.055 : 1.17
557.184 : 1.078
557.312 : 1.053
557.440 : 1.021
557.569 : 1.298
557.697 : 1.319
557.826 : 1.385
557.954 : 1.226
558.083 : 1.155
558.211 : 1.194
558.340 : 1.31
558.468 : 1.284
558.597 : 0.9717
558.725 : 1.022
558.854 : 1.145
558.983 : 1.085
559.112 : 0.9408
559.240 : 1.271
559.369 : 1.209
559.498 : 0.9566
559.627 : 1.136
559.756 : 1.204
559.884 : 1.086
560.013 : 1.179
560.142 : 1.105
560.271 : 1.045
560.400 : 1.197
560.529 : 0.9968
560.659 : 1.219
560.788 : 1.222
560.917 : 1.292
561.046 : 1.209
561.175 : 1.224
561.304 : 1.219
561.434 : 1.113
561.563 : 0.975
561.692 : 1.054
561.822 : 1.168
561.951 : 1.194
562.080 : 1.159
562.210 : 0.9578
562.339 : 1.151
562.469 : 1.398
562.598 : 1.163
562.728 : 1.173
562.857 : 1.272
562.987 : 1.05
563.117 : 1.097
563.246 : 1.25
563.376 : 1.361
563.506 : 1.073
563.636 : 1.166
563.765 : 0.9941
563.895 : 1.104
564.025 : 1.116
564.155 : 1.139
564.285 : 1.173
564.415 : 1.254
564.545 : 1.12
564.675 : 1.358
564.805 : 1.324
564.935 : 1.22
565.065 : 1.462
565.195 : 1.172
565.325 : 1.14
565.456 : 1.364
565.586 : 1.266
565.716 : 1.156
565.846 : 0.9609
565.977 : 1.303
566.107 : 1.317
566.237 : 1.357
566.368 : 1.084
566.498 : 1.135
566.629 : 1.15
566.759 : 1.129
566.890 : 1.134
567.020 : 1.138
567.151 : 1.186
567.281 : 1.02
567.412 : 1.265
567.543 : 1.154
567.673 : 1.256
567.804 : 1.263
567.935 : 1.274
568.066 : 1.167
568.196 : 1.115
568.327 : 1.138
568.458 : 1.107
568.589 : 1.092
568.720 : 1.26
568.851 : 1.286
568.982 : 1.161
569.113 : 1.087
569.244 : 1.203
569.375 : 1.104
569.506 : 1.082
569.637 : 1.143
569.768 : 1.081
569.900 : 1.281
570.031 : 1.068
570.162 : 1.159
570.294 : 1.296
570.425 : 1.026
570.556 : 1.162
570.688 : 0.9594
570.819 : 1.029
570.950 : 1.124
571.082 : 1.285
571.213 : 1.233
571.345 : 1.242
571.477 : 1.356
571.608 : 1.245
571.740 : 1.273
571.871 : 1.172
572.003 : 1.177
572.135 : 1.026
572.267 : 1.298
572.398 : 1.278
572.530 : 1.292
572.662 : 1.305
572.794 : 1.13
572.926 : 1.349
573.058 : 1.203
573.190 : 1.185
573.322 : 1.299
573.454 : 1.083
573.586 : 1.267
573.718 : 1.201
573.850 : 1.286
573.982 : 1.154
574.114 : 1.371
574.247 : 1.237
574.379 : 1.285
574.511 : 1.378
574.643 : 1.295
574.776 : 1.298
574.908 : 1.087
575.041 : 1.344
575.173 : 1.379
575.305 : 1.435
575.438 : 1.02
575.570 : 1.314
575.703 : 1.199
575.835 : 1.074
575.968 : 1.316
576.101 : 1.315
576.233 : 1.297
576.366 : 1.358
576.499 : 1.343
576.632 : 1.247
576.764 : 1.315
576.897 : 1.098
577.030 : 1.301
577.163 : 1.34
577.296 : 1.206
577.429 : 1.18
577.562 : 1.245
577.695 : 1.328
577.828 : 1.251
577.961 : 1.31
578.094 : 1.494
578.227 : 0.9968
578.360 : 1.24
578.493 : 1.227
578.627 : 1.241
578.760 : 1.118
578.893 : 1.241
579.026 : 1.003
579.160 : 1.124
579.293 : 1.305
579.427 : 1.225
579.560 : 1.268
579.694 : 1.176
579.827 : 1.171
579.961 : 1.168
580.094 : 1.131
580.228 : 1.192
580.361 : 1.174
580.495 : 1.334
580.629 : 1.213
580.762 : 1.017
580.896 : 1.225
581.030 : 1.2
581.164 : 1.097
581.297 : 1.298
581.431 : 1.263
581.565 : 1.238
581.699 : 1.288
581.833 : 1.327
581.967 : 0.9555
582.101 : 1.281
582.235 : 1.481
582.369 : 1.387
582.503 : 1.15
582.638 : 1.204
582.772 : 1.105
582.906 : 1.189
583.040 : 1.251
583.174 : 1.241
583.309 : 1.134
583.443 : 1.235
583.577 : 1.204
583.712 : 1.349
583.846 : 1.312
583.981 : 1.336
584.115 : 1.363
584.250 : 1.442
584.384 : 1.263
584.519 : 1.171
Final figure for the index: 1.18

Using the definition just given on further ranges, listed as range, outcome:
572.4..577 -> 1.26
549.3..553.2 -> 1.17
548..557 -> 1.19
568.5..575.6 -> 1.21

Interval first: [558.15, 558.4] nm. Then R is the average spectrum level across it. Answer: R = 1.25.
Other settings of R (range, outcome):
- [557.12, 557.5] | 1.05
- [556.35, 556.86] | 1.26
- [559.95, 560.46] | 1.13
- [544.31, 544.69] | 1.15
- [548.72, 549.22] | 1.11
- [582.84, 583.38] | 1.2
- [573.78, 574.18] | 1.27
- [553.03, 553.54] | 1.24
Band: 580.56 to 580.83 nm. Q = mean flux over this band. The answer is 1.12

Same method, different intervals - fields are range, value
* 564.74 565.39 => 1.26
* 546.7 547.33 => 1.17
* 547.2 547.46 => 1.15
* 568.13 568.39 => 1.13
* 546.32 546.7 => 1.13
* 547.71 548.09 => 1.06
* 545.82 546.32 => 1.24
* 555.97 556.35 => 1.33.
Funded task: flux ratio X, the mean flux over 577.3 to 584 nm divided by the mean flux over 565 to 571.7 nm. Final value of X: 1.0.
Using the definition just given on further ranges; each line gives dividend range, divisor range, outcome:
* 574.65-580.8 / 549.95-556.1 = 1.03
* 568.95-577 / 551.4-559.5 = 1.02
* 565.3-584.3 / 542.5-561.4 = 1.03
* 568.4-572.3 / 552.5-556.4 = 0.94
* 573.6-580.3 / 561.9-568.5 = 1.05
